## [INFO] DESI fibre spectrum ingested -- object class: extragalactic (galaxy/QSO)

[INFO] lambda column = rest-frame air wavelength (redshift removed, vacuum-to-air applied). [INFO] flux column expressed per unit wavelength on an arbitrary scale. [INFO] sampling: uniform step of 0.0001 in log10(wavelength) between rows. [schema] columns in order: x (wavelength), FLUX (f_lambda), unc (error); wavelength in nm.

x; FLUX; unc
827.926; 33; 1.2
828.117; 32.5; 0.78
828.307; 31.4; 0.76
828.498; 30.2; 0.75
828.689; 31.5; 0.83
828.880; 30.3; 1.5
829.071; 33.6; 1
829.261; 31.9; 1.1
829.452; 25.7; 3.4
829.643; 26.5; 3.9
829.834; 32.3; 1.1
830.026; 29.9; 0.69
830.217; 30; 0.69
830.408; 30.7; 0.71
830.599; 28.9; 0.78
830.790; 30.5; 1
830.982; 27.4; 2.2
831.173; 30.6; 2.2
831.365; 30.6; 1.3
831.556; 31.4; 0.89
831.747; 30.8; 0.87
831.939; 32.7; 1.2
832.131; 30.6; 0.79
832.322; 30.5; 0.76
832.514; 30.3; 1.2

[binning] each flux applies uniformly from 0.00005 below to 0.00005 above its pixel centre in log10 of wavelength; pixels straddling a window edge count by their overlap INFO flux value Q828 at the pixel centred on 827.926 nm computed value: 33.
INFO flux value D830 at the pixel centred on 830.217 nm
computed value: 30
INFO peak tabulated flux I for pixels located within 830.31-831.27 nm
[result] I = 30.7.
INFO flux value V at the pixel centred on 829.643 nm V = 26.5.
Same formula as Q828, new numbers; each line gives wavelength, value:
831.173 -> 30.6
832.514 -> 30.3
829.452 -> 25.7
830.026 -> 29.9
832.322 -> 30.5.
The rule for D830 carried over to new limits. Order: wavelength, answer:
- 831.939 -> 32.7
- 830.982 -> 27.4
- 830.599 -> 28.9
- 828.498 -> 30.2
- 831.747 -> 30.8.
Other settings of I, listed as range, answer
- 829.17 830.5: 32.3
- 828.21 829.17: 33.6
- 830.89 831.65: 31.4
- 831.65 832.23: 32.7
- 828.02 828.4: 32.5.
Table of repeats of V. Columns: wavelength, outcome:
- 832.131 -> 30.6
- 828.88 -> 30.3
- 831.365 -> 30.6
